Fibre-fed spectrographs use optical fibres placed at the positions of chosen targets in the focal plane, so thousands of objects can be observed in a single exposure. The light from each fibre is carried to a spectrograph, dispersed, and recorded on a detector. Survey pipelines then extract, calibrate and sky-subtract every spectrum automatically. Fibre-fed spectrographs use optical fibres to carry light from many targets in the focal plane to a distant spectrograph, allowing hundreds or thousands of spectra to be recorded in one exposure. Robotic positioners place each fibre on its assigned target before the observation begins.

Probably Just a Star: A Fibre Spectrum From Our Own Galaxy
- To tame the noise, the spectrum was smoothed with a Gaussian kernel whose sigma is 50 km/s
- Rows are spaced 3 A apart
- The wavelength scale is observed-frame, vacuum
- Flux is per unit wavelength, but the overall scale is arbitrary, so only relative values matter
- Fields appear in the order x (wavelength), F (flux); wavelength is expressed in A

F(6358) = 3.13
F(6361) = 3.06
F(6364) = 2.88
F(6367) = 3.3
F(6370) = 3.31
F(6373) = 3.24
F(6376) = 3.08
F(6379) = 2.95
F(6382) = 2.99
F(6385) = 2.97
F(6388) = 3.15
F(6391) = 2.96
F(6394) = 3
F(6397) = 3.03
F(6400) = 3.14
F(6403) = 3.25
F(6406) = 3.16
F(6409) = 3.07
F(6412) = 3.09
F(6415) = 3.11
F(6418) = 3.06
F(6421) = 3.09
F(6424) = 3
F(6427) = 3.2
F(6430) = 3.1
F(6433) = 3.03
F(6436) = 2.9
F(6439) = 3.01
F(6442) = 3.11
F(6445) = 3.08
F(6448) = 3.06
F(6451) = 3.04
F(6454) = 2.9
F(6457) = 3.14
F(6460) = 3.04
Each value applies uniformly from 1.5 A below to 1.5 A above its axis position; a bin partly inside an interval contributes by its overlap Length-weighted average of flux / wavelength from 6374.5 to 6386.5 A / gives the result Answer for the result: 3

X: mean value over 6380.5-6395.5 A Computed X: 3.01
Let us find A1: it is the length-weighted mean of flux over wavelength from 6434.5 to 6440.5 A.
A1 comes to 2.95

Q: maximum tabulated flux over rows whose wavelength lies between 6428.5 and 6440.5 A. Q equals 3.1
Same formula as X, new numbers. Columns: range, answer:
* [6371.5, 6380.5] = 3.09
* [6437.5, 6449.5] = 3.06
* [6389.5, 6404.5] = 3.08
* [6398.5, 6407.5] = 3.18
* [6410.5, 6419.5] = 3.09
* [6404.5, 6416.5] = 3.11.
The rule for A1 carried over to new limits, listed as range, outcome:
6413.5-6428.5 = 3.09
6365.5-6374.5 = 3.28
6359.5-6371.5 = 3.14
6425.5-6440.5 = 3.05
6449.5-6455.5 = 2.97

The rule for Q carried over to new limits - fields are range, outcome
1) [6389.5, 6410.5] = 3.25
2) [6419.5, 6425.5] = 3.09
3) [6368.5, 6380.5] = 3.31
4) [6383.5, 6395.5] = 3.15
